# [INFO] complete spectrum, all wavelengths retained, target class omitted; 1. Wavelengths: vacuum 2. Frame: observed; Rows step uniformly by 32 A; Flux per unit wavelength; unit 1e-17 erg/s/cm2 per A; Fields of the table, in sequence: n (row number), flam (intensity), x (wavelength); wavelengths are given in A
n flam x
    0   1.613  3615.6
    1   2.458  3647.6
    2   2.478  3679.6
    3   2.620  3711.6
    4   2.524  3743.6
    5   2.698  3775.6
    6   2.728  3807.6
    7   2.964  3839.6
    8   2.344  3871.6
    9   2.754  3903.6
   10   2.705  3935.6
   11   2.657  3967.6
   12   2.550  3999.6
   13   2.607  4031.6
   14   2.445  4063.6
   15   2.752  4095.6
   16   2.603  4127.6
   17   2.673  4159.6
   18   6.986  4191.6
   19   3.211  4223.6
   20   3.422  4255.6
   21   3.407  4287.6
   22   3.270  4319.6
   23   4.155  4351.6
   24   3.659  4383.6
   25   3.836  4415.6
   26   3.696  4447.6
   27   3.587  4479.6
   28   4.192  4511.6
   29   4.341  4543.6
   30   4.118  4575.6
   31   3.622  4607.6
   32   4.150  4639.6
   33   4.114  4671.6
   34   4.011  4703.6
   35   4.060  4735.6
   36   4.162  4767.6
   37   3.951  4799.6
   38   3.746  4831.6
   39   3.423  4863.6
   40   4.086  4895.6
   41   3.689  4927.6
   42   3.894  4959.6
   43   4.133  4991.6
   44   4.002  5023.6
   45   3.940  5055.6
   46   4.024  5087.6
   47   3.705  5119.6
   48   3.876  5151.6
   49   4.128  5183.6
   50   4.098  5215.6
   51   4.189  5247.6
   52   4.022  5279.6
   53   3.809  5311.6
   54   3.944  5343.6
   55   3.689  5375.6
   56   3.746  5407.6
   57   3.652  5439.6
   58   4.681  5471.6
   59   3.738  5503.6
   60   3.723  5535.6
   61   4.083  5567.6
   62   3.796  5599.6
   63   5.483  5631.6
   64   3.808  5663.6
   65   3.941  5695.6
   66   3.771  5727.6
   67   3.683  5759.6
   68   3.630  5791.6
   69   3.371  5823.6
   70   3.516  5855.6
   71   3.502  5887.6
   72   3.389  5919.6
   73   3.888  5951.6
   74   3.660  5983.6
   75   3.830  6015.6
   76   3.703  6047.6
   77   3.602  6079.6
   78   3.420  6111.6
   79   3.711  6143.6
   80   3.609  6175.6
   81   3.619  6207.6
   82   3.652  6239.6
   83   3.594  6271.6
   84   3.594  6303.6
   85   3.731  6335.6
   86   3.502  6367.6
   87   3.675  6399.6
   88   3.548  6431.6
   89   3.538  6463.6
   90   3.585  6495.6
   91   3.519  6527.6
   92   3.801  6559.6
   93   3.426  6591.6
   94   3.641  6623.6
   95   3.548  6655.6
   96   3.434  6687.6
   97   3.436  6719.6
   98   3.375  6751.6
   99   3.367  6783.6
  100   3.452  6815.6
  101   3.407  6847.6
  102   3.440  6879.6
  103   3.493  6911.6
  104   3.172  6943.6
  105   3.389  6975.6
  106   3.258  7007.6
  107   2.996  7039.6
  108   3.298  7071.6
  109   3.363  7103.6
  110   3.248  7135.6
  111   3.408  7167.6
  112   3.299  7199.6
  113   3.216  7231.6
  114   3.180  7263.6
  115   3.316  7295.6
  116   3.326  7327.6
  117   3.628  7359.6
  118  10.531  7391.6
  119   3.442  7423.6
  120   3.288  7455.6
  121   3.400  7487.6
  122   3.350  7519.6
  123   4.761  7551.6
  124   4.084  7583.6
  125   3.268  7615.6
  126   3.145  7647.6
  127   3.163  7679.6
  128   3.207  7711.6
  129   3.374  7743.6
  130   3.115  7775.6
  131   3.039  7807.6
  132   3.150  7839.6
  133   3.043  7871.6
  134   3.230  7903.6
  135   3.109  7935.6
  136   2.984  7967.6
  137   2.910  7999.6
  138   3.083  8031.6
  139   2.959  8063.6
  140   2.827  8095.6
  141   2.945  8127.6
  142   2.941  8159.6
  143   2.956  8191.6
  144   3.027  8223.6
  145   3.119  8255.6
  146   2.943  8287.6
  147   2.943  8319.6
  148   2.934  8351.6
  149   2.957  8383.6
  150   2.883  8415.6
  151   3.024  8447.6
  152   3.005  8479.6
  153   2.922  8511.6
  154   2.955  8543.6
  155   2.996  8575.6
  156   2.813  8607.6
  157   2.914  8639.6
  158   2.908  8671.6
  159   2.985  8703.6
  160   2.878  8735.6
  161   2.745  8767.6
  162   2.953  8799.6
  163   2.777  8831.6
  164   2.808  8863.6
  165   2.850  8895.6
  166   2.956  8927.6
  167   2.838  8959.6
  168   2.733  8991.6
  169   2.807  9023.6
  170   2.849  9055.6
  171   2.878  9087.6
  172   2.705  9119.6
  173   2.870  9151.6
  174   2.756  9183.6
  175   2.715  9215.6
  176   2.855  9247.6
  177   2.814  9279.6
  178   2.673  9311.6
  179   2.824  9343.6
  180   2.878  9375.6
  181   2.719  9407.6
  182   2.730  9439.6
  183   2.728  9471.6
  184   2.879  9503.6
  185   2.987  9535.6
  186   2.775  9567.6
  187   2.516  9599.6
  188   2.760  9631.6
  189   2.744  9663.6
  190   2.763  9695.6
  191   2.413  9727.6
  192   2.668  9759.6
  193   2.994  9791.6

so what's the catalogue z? 0.12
